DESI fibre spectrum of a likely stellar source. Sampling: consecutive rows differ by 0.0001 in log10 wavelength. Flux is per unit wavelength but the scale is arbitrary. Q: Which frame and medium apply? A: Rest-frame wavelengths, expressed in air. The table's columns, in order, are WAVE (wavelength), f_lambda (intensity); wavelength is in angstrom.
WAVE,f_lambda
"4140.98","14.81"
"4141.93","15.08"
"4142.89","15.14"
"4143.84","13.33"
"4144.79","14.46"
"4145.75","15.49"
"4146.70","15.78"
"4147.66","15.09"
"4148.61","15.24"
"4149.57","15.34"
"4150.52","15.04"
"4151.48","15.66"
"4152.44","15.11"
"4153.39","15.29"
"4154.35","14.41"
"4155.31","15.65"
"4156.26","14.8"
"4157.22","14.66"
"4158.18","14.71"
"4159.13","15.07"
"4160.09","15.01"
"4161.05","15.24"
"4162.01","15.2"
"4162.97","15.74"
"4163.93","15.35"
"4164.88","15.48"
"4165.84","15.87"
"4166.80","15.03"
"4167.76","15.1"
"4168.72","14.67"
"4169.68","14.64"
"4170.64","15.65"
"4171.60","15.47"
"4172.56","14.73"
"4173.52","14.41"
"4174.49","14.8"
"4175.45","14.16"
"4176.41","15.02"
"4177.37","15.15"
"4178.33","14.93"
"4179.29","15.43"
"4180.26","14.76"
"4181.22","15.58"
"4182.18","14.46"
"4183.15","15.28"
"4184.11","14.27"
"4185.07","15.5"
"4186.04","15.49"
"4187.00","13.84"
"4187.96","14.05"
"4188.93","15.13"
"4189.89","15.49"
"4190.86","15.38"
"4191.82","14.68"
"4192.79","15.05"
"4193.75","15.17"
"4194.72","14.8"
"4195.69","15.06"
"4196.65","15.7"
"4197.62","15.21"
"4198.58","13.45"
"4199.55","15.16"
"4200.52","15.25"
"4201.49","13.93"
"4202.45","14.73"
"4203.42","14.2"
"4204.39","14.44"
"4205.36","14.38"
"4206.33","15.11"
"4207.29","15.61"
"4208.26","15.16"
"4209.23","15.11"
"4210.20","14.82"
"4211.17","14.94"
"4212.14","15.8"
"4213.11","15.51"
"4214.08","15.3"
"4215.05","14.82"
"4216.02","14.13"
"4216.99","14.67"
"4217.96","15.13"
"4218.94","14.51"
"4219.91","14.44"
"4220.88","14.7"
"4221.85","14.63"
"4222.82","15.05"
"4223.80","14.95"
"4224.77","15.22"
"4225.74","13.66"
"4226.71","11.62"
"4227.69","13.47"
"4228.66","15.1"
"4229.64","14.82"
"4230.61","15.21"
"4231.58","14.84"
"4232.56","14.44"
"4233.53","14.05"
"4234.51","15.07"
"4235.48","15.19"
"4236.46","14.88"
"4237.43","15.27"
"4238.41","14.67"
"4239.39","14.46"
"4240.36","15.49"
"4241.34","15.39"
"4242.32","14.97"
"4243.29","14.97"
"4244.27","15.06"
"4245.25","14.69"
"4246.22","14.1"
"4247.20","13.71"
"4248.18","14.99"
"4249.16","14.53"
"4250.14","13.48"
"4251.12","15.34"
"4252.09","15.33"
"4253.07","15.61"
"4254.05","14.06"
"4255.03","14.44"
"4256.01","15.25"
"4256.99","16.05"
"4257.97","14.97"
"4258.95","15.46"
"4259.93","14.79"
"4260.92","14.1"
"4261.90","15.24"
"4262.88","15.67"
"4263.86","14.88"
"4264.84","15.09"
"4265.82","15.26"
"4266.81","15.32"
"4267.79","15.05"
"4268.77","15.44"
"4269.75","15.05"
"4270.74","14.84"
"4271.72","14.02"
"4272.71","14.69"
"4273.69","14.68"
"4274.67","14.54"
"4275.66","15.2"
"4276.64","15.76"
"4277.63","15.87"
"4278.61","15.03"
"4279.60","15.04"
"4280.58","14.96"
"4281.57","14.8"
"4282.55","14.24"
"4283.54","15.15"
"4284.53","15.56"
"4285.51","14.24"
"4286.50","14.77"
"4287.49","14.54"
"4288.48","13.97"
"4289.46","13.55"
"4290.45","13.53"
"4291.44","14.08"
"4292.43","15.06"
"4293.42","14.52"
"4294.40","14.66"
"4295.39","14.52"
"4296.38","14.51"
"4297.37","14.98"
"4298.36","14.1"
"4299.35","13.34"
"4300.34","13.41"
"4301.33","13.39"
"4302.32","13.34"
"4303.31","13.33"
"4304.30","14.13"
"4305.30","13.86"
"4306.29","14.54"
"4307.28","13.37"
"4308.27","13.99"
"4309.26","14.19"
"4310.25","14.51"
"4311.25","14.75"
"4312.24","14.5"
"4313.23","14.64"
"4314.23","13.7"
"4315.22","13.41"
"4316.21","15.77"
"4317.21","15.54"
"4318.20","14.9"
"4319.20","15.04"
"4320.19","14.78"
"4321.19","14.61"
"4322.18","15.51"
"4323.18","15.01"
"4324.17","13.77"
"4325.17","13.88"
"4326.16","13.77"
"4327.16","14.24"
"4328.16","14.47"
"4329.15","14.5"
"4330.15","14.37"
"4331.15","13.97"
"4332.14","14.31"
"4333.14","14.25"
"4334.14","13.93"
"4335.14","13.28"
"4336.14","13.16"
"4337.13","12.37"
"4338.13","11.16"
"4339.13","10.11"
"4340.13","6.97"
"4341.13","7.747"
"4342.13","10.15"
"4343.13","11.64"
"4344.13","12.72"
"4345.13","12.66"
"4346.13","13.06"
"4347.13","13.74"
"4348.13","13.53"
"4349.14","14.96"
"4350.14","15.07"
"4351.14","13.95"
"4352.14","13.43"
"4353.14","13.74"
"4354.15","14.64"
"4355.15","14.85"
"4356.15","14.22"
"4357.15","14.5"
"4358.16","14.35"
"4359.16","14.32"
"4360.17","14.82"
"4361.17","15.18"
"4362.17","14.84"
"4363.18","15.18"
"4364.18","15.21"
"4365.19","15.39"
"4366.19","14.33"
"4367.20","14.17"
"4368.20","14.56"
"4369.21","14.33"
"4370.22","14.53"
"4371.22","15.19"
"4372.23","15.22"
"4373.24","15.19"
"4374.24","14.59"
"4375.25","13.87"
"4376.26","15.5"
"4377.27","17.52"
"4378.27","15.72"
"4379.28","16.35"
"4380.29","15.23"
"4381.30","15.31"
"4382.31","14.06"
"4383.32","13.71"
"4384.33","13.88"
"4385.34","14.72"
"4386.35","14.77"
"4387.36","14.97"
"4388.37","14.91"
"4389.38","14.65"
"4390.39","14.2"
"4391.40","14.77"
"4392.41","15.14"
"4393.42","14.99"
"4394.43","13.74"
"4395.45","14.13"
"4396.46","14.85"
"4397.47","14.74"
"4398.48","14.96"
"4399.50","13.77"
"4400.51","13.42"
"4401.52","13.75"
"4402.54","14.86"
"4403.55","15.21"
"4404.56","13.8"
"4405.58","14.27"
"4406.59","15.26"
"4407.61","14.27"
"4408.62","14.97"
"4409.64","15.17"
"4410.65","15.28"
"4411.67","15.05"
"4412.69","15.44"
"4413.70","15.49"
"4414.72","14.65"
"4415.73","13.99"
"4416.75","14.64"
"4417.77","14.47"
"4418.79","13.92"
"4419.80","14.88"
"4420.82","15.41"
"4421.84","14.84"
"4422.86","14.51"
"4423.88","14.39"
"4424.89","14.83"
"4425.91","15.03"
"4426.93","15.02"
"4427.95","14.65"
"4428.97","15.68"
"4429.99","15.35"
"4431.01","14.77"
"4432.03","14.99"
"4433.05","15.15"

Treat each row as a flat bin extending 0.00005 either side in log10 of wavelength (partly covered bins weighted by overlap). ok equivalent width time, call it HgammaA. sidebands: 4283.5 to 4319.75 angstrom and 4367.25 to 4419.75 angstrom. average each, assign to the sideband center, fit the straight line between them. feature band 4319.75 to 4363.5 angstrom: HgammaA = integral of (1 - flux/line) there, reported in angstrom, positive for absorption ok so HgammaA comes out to 2.9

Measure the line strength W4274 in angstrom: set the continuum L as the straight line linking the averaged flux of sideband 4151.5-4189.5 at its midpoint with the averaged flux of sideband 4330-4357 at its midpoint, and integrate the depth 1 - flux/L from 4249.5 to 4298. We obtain -3.8 angstrom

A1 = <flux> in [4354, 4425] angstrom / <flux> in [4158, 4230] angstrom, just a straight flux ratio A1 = 0.99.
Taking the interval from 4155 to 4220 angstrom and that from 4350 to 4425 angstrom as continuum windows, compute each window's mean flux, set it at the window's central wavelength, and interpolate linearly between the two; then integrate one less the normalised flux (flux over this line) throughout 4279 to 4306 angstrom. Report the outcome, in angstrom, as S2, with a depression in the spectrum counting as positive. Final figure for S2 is 1.0 angstrom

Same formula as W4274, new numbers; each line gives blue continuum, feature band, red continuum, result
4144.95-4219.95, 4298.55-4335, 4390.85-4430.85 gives 1.4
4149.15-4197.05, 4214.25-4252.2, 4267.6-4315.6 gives 0.2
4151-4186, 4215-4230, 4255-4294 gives 0.6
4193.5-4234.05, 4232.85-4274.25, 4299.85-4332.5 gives -1.0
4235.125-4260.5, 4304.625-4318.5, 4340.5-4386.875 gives 0.1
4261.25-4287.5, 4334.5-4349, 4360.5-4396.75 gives 3.1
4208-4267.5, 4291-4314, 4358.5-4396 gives 1.0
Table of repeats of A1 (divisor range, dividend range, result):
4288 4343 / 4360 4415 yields 1.08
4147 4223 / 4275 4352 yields 0.93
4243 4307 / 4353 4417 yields 1.01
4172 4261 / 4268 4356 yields 0.95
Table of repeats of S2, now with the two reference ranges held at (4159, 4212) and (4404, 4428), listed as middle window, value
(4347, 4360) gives 0.5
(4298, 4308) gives 0.8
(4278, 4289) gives 0.1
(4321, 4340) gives 1.6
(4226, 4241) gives 0.4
